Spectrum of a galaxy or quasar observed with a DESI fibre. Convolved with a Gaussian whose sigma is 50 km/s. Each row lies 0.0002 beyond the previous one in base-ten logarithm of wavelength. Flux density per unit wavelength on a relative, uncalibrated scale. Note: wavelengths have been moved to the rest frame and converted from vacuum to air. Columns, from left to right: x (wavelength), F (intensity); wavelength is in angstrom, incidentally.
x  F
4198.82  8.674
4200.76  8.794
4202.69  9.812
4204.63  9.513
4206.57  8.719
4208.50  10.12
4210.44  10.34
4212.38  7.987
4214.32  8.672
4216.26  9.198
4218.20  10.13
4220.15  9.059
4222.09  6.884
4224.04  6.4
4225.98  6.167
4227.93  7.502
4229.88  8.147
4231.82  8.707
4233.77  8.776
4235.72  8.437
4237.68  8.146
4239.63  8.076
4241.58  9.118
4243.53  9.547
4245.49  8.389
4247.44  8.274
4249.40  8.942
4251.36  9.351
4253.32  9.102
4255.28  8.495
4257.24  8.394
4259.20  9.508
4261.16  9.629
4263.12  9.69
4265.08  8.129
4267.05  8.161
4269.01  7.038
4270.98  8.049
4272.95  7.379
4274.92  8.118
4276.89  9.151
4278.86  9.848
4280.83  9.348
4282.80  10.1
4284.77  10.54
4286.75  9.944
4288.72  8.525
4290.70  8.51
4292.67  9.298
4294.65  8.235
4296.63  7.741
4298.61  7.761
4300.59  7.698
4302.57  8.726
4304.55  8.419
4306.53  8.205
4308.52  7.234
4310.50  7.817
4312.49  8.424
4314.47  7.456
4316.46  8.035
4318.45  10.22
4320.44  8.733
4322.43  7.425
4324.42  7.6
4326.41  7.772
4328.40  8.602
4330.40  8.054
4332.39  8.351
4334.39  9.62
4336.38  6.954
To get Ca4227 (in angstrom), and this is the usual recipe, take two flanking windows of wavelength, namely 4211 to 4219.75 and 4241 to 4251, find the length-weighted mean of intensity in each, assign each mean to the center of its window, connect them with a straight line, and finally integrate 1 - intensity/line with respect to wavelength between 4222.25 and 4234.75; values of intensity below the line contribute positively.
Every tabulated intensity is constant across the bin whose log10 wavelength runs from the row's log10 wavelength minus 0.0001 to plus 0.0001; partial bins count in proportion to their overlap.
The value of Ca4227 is 2.0 angstrom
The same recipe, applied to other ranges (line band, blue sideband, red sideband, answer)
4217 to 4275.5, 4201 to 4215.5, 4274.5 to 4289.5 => 6.3 angstrom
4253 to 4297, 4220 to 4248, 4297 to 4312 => -4.4 angstrom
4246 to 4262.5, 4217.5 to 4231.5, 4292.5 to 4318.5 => -2.2 angstrom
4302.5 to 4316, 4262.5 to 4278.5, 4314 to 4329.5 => 0.4 angstrom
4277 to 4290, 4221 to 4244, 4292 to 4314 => -2.6 angstrom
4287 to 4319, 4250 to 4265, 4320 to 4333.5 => 0.5 angstrom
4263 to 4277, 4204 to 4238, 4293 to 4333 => 0.4 angstrom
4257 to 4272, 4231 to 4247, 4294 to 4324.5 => -0.2 angstrom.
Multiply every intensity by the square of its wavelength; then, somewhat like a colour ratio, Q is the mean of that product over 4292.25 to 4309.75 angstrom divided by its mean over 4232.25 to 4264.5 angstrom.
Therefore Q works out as 0.9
